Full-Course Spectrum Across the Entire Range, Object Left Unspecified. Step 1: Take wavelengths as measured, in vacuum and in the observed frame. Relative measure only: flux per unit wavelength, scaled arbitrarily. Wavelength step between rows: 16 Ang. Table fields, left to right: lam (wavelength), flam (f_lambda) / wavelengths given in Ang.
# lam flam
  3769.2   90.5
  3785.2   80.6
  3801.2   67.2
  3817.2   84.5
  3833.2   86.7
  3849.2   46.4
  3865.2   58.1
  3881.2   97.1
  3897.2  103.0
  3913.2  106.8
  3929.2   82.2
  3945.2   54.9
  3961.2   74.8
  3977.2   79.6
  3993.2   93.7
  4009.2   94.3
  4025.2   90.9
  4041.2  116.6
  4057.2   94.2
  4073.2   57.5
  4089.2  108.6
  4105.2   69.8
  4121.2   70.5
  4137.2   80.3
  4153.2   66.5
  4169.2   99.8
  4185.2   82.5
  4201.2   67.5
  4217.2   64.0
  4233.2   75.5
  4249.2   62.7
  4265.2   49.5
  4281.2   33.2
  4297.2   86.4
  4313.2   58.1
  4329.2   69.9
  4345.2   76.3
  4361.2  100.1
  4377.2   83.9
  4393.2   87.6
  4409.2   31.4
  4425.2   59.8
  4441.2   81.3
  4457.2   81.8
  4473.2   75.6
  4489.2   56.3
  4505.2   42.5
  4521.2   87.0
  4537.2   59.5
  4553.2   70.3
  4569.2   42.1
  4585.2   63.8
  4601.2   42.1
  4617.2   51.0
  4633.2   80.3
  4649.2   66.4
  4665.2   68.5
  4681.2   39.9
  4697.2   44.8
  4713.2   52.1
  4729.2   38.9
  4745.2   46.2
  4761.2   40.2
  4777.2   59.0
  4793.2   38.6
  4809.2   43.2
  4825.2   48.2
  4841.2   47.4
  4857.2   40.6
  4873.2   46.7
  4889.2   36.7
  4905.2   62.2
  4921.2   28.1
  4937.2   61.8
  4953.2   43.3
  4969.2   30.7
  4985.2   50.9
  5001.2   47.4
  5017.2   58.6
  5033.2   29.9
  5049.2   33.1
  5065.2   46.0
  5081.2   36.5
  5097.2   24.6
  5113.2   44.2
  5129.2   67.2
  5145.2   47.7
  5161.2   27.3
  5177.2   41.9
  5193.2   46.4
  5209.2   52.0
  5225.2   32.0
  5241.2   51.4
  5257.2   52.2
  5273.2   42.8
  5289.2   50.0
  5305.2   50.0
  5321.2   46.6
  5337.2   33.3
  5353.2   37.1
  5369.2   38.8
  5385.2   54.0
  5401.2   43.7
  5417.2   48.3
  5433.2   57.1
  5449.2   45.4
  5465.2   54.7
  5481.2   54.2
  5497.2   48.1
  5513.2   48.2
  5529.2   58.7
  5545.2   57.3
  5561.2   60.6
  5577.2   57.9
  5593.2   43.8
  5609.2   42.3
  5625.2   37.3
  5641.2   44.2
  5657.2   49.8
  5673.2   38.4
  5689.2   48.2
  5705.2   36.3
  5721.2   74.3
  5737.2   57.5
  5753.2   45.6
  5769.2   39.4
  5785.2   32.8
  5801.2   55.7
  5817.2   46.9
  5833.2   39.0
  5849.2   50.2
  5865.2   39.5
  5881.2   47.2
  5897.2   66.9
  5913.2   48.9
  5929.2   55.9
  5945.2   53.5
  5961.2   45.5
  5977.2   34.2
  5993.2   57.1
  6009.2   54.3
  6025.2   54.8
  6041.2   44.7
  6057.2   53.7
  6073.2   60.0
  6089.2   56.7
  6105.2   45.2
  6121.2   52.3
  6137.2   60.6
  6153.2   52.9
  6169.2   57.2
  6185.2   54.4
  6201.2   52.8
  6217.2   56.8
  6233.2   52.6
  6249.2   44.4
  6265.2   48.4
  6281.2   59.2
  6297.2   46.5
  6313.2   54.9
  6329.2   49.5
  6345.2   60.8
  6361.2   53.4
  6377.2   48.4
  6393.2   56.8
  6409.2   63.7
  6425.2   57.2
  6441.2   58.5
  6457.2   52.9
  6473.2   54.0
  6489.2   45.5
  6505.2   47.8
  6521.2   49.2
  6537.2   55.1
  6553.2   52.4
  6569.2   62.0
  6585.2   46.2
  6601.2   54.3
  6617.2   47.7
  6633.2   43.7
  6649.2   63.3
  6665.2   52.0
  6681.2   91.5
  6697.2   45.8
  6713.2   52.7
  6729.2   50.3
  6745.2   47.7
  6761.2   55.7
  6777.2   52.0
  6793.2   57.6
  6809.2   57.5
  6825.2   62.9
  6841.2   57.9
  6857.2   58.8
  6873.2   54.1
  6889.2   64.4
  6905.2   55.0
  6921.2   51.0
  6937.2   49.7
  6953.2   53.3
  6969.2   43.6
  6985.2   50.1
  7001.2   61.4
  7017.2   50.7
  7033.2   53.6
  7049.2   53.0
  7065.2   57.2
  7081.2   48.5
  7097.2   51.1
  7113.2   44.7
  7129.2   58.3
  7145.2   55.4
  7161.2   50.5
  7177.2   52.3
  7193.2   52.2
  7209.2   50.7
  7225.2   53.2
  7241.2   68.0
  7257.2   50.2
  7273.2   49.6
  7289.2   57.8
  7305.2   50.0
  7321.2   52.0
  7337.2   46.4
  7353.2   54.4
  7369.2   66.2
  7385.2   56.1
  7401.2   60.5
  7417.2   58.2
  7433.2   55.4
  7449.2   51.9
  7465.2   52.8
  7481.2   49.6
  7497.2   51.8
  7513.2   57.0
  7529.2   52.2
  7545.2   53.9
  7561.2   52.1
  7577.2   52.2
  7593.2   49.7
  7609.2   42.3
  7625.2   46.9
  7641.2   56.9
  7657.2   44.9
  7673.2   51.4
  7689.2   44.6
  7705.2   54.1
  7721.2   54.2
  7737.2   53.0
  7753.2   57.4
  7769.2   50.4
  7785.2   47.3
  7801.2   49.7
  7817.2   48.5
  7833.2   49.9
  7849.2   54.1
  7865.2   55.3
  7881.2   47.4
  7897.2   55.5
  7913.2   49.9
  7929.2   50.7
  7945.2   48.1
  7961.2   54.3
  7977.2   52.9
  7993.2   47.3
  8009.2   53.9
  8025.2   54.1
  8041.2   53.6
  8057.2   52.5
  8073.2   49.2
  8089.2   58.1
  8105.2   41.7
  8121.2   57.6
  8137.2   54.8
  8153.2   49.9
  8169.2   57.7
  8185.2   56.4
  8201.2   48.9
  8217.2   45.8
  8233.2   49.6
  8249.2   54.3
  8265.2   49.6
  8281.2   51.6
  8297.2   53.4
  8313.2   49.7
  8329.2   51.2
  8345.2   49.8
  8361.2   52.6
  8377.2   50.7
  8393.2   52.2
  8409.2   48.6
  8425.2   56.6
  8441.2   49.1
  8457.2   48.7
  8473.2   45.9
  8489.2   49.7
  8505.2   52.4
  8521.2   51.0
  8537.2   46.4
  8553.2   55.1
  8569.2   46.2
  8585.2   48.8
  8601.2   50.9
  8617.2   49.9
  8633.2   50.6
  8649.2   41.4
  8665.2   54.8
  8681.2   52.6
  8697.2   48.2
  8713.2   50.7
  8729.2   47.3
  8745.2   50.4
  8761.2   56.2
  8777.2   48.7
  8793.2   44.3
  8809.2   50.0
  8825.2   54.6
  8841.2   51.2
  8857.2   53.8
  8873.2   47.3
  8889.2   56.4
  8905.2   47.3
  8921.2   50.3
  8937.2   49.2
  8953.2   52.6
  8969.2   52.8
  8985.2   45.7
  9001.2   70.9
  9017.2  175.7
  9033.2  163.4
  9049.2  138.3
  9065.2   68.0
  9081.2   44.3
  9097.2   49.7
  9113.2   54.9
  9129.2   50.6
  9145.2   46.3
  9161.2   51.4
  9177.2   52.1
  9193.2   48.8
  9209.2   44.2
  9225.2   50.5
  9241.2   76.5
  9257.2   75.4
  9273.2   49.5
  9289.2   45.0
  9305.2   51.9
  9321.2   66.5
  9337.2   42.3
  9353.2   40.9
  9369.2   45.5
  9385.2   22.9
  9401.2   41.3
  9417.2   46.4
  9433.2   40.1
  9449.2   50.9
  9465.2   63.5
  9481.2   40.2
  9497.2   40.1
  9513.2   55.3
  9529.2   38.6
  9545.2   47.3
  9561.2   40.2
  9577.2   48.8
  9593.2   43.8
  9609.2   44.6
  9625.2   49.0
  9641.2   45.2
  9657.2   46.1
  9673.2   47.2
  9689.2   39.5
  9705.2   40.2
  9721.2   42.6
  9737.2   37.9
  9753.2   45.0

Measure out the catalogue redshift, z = 0.375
